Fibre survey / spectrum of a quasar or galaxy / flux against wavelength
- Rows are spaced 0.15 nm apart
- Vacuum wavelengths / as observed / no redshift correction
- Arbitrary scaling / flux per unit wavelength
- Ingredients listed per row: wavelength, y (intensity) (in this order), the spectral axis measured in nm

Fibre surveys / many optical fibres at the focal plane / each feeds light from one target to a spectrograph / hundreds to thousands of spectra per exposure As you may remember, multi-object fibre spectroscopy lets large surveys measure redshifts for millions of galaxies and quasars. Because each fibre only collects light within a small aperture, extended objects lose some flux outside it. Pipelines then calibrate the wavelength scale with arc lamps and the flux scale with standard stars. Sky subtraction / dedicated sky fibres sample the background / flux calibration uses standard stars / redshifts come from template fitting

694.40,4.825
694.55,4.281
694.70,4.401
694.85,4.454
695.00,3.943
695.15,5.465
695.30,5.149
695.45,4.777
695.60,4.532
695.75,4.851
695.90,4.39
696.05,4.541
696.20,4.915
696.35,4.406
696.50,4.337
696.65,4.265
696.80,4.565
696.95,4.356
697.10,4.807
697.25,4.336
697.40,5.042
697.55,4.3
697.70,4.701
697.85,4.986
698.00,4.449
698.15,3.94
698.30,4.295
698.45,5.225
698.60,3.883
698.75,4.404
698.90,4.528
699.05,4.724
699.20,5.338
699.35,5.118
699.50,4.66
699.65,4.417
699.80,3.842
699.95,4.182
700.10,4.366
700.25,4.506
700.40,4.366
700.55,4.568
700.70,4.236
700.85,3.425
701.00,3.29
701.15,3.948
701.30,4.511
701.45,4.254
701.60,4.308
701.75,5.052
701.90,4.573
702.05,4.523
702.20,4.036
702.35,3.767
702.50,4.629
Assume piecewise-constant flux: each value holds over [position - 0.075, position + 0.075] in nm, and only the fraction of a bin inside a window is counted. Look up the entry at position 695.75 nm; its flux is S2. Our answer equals 4.851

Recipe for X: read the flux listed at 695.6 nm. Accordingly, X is 4.532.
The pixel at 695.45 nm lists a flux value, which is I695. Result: 4.777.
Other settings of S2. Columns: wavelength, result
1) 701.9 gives 4.573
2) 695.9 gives 4.39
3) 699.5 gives 4.66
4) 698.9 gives 4.528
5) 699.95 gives 4.182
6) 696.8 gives 4.565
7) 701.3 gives 4.511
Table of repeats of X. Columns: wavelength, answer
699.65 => 4.417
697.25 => 4.336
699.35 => 5.118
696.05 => 4.541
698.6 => 3.883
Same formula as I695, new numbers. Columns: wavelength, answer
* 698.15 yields 3.94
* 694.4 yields 4.825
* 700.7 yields 4.236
